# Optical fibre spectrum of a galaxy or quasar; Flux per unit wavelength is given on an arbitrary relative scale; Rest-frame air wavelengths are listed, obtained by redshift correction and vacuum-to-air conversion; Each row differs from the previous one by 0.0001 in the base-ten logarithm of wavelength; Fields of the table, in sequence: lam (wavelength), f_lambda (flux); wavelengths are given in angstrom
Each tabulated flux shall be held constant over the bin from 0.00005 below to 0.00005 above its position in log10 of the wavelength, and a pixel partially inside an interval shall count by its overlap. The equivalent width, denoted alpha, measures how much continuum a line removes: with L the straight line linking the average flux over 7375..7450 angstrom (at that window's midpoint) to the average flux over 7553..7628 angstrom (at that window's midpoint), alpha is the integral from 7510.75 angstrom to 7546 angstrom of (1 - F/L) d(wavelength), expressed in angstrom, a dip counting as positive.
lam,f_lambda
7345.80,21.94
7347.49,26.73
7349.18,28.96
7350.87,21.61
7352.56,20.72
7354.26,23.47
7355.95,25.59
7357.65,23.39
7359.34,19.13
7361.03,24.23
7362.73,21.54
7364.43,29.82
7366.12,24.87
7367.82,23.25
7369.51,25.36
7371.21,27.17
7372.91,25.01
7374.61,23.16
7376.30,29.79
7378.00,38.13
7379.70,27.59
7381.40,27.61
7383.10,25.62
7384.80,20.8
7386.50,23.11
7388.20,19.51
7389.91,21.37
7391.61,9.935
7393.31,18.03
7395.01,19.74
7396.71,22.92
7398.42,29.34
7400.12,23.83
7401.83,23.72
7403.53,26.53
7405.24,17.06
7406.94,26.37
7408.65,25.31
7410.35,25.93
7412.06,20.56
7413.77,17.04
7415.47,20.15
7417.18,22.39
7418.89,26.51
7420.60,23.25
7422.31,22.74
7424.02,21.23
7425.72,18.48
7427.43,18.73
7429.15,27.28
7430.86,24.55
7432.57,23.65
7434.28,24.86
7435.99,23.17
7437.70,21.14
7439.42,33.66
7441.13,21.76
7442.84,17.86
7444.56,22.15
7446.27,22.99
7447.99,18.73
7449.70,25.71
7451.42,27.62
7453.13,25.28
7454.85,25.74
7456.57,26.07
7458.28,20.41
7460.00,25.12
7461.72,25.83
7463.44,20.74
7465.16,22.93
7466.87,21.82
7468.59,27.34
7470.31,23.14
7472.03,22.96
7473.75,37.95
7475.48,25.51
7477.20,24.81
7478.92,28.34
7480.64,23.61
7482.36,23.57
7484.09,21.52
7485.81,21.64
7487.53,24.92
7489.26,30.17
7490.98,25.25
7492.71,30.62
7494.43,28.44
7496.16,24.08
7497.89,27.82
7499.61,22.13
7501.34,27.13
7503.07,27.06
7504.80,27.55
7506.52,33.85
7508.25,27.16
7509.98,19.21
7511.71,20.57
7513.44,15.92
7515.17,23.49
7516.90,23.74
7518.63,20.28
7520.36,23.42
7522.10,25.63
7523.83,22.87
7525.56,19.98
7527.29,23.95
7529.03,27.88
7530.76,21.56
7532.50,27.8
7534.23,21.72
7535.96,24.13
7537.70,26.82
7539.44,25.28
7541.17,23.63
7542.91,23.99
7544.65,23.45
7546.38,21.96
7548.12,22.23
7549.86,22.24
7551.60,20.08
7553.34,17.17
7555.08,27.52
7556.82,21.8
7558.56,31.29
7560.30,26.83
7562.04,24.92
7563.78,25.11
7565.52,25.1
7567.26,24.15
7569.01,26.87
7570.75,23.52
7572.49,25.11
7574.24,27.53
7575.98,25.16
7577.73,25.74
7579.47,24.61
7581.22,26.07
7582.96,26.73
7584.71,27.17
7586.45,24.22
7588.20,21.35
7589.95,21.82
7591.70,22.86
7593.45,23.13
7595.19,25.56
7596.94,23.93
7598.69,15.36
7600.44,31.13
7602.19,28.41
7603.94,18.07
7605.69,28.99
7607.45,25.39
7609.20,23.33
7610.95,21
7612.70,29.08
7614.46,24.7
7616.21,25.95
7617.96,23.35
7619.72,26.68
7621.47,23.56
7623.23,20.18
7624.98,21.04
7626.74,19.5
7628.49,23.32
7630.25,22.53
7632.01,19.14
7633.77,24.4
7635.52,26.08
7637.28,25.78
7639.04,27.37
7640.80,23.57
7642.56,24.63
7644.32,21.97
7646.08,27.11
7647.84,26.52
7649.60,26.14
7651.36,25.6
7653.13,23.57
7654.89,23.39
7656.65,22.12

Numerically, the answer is 1.1 angstrom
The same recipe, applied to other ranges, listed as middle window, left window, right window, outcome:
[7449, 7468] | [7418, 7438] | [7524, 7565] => -0.9 angstrom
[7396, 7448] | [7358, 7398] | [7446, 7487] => 2.4 angstrom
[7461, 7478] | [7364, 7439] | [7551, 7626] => -1.0 angstrom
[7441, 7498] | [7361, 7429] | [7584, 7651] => -2.7 angstrom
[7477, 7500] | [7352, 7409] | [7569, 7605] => -1.3 angstrom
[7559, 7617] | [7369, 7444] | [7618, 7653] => -2.5 angstrom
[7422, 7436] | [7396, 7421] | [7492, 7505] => 0.8 angstrom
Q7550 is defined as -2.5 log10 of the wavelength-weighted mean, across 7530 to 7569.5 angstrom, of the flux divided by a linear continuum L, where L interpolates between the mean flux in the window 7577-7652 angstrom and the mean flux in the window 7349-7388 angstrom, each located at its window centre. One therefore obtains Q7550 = 0.01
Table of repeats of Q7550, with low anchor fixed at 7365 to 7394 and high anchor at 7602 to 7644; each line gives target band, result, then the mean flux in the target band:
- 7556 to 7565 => -0.09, 26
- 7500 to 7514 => -0.04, 24.9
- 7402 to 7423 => 0.06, 22.8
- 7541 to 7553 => 0.08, 22.2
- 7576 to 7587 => -0.08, 25.8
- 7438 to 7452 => 0.02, 23.6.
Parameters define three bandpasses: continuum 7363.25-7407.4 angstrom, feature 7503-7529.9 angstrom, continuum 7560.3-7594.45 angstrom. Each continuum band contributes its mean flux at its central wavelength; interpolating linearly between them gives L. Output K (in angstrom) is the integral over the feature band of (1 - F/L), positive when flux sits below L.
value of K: 0.9 angstrom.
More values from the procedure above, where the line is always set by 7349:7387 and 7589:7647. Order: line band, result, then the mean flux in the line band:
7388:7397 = 2.44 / 18.2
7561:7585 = -1.39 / 25.5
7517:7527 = 0.73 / 22.6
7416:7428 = 1.43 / 21.9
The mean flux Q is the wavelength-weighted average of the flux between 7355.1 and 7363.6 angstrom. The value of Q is 22.8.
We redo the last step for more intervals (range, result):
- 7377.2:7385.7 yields 27.9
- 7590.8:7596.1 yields 23.9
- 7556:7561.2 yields 26.7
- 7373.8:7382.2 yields 29.3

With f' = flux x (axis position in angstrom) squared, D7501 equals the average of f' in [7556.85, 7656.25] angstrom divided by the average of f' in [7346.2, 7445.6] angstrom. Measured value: 1.10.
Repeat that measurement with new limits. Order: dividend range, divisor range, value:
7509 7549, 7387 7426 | 1.09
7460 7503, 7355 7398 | 1.10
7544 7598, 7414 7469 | 1.08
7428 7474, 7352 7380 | 0.98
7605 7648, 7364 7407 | 1.07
